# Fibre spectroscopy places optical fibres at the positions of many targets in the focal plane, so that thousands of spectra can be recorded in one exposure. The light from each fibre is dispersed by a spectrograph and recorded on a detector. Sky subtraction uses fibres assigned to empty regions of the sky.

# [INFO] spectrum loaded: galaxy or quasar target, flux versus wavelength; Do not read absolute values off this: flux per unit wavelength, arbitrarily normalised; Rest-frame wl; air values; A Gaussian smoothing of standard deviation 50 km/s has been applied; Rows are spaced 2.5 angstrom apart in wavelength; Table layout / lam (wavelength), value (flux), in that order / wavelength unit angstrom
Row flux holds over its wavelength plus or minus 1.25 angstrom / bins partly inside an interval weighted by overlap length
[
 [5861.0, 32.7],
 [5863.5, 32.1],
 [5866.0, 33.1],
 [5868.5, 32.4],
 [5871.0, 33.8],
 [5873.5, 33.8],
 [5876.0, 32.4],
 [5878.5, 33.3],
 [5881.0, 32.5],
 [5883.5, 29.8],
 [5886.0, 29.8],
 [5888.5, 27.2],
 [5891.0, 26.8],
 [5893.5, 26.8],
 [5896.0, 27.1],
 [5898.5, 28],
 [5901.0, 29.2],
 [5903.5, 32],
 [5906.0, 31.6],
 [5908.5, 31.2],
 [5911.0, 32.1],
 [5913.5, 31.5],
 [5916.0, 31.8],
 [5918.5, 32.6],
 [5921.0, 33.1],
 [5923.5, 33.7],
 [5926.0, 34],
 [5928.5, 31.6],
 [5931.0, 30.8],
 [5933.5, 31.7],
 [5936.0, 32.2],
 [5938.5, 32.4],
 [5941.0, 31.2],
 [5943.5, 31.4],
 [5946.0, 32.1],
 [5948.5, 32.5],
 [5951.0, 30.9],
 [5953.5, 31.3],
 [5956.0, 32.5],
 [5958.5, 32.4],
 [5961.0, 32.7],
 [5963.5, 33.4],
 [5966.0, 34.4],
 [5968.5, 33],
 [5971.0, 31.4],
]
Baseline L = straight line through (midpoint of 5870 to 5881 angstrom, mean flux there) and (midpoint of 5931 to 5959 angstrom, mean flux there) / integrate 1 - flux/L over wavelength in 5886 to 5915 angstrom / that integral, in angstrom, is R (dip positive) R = 2.9 angstrom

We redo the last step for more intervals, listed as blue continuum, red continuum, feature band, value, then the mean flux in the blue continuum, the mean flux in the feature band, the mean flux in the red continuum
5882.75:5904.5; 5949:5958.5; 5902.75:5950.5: -2.9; 28.5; 32.1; 31.8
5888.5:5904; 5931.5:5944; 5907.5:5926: -1.6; 28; 32.4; 31.7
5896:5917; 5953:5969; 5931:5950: 0.1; 30.7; 31.8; 32.9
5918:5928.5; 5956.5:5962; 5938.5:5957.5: 0.6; 33.2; 31.8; 32.5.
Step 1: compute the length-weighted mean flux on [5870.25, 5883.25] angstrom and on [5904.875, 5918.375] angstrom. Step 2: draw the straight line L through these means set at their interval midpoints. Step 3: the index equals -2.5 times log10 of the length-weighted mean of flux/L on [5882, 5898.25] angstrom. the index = 0.16 mag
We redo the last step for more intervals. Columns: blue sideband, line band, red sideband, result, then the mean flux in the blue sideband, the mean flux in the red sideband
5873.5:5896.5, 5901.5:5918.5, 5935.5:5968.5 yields -0.03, 29.8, 32.3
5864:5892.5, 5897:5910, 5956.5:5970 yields 0.05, 31.3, 33.1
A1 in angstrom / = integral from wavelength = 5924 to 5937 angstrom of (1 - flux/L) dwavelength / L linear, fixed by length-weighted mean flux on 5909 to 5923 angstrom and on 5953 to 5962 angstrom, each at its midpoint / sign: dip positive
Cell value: 0.0 angstrom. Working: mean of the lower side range 32.2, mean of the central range 32.2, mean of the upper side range 32.3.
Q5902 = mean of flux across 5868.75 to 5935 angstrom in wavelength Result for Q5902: 31.1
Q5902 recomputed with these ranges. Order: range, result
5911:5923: 32.3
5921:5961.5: 32.1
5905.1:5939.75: 32.2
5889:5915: 29.6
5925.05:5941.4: 32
